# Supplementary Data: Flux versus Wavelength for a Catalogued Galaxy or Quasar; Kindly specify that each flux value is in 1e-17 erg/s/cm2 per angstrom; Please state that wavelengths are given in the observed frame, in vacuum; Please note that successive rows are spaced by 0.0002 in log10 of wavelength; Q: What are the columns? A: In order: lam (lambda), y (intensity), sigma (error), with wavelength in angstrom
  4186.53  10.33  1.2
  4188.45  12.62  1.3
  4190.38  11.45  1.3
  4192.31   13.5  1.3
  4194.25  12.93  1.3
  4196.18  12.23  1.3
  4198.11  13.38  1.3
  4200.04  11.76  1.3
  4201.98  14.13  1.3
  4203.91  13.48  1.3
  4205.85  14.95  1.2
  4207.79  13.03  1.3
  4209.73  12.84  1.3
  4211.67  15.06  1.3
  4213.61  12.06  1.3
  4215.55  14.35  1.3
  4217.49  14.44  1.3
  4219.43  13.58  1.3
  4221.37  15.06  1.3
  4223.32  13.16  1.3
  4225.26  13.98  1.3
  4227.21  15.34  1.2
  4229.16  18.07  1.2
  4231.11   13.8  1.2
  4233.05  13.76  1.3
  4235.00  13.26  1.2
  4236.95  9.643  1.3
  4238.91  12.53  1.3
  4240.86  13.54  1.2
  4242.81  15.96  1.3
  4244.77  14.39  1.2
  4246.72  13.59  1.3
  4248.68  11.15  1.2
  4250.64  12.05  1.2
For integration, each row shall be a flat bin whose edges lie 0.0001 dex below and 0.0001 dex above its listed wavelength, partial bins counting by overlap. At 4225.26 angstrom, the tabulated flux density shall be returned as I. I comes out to 13.98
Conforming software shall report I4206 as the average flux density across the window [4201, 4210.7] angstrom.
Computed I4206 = 13.7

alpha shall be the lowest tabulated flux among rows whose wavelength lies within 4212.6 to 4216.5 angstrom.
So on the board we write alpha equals 12.06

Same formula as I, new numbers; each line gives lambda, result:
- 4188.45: 12.62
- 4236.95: 9.643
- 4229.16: 18.07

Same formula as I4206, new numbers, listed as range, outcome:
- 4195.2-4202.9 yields 12.9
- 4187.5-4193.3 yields 12.5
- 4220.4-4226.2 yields 14.1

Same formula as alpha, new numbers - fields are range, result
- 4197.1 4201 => 11.76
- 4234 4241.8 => 9.643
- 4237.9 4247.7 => 12.53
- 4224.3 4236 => 13.26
